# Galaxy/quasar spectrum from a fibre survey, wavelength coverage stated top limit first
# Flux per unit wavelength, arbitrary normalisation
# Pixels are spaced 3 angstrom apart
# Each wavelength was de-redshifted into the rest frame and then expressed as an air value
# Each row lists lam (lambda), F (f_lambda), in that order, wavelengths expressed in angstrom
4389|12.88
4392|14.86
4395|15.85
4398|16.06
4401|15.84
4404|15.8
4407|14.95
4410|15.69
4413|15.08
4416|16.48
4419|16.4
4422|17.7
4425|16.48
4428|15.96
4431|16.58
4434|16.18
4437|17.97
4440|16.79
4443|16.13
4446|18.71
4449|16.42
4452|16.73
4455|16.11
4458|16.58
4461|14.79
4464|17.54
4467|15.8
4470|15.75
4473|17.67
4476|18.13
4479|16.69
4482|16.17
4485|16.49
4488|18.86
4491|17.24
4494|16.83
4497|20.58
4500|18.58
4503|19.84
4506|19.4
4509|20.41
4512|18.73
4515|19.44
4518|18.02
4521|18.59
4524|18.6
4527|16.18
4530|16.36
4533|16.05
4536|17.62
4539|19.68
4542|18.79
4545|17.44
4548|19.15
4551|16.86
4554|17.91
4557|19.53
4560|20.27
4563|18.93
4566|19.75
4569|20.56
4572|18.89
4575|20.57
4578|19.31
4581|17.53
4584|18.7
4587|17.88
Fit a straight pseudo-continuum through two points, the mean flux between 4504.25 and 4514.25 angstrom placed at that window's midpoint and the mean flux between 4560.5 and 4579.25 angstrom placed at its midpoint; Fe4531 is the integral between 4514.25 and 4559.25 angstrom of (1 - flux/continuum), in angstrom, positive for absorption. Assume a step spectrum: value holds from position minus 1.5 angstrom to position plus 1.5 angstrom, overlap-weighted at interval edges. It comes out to 3.61 angstrom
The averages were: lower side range 19.5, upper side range 19.7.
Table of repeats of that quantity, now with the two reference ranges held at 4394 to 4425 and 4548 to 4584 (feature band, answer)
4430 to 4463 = 0.2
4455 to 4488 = 1.1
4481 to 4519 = -1.6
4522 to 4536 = 1.1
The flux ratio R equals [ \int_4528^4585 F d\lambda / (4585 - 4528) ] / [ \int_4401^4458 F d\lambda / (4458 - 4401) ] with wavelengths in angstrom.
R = 1.13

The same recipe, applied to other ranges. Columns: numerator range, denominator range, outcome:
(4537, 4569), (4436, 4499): 1.11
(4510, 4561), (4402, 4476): 1.11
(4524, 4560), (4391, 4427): 1.12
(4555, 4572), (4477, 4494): 1.15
